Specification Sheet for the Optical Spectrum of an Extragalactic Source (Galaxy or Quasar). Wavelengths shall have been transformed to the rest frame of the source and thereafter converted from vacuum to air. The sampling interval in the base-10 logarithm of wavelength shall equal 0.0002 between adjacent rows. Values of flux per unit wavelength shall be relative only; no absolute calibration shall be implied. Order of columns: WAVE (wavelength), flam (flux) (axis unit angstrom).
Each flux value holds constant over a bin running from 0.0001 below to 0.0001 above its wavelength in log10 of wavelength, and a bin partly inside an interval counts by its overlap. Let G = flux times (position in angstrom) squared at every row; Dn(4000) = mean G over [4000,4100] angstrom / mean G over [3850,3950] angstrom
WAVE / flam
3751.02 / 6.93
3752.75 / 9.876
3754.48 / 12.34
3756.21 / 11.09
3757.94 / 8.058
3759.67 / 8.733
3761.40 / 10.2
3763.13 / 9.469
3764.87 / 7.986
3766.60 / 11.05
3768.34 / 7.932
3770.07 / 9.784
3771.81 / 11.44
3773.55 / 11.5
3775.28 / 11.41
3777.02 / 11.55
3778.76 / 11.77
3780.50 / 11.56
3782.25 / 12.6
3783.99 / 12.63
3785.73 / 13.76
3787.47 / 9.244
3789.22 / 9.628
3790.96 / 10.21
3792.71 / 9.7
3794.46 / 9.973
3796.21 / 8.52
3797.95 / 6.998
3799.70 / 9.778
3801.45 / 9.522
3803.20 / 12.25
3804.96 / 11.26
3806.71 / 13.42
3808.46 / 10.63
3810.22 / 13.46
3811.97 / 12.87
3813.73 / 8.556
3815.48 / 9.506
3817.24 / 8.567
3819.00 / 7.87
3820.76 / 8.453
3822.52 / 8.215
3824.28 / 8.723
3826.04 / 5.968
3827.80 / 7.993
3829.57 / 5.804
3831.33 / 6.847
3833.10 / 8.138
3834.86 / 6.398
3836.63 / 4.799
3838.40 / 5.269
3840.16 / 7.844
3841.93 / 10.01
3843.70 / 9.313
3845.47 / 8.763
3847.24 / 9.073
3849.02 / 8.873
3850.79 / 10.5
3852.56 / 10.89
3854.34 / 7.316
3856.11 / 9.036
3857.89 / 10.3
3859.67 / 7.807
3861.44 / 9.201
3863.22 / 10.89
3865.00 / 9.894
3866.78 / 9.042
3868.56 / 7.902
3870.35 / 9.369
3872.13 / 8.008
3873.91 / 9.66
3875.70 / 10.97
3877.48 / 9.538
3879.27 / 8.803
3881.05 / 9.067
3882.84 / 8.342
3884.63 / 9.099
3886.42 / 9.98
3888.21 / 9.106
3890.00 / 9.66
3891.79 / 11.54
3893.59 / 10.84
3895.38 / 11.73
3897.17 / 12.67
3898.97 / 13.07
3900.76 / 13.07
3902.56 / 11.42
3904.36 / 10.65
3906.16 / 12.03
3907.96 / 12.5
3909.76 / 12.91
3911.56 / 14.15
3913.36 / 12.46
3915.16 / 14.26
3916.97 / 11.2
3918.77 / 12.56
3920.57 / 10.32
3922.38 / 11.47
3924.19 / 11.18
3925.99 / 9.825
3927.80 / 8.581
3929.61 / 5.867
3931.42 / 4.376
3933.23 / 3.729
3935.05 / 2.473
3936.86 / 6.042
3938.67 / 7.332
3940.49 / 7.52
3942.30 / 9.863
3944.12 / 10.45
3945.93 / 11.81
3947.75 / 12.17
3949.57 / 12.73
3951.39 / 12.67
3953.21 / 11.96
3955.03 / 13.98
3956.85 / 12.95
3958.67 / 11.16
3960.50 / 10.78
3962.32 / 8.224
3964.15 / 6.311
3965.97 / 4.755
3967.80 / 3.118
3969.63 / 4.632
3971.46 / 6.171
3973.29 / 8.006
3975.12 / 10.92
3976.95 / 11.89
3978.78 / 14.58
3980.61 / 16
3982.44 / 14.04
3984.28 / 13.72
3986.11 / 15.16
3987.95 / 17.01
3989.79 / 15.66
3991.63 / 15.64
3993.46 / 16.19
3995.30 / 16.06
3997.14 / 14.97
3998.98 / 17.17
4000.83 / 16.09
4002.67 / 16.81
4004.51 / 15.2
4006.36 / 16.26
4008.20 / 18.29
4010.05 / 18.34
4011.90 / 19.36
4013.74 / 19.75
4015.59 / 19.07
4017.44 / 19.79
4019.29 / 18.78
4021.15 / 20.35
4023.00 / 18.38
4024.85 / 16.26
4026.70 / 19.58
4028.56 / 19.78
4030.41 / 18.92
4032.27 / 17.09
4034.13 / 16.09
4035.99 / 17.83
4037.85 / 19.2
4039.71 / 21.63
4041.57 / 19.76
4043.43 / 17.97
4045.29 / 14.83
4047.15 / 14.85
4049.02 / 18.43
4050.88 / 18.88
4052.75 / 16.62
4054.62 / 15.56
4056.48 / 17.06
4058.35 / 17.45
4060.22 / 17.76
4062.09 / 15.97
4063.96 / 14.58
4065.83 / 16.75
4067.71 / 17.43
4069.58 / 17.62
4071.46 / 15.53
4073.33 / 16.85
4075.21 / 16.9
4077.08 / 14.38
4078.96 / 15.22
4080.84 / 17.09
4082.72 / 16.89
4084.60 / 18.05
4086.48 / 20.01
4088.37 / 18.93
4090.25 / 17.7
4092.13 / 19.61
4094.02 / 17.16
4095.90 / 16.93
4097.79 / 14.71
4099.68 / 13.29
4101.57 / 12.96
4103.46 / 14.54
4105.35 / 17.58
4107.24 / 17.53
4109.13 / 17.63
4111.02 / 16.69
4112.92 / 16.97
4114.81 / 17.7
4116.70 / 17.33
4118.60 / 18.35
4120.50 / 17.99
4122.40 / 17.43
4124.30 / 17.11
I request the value 1.90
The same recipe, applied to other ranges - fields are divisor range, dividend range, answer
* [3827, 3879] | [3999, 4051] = 2.29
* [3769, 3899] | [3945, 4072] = 1.74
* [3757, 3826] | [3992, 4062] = 1.96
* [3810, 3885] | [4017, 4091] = 2.23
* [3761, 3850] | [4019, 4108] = 2.06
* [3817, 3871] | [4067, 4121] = 2.29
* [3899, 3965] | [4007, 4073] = 1.82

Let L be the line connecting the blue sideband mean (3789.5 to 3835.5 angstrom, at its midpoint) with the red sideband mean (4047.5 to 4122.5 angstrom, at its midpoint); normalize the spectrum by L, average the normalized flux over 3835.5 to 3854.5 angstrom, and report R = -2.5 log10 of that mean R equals 0.20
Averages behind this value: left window 9.23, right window 16.9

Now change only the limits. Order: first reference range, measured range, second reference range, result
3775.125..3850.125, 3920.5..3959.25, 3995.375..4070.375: 0.446 mag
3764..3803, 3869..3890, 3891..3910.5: 0.258 mag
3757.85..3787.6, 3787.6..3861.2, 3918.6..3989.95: 0.167 mag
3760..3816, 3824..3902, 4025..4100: 0.340 mag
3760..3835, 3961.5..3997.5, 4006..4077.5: 0.336 mag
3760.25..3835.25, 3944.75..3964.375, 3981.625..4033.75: 0.315 mag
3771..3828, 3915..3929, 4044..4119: 0.200 mag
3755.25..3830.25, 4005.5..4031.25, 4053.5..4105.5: -0.232 mag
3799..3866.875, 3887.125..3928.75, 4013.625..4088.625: 0.034 mag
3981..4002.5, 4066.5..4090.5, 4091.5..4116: -0.057 mag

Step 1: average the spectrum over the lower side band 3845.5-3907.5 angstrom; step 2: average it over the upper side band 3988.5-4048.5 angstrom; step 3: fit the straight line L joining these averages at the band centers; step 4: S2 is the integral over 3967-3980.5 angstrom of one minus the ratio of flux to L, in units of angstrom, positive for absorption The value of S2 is 5.6 angstrom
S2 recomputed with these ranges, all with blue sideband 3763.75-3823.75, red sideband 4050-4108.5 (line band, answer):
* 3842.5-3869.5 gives 5.73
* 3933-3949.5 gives 6.43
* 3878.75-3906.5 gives 4.18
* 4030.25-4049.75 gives -2.47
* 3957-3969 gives 5.46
